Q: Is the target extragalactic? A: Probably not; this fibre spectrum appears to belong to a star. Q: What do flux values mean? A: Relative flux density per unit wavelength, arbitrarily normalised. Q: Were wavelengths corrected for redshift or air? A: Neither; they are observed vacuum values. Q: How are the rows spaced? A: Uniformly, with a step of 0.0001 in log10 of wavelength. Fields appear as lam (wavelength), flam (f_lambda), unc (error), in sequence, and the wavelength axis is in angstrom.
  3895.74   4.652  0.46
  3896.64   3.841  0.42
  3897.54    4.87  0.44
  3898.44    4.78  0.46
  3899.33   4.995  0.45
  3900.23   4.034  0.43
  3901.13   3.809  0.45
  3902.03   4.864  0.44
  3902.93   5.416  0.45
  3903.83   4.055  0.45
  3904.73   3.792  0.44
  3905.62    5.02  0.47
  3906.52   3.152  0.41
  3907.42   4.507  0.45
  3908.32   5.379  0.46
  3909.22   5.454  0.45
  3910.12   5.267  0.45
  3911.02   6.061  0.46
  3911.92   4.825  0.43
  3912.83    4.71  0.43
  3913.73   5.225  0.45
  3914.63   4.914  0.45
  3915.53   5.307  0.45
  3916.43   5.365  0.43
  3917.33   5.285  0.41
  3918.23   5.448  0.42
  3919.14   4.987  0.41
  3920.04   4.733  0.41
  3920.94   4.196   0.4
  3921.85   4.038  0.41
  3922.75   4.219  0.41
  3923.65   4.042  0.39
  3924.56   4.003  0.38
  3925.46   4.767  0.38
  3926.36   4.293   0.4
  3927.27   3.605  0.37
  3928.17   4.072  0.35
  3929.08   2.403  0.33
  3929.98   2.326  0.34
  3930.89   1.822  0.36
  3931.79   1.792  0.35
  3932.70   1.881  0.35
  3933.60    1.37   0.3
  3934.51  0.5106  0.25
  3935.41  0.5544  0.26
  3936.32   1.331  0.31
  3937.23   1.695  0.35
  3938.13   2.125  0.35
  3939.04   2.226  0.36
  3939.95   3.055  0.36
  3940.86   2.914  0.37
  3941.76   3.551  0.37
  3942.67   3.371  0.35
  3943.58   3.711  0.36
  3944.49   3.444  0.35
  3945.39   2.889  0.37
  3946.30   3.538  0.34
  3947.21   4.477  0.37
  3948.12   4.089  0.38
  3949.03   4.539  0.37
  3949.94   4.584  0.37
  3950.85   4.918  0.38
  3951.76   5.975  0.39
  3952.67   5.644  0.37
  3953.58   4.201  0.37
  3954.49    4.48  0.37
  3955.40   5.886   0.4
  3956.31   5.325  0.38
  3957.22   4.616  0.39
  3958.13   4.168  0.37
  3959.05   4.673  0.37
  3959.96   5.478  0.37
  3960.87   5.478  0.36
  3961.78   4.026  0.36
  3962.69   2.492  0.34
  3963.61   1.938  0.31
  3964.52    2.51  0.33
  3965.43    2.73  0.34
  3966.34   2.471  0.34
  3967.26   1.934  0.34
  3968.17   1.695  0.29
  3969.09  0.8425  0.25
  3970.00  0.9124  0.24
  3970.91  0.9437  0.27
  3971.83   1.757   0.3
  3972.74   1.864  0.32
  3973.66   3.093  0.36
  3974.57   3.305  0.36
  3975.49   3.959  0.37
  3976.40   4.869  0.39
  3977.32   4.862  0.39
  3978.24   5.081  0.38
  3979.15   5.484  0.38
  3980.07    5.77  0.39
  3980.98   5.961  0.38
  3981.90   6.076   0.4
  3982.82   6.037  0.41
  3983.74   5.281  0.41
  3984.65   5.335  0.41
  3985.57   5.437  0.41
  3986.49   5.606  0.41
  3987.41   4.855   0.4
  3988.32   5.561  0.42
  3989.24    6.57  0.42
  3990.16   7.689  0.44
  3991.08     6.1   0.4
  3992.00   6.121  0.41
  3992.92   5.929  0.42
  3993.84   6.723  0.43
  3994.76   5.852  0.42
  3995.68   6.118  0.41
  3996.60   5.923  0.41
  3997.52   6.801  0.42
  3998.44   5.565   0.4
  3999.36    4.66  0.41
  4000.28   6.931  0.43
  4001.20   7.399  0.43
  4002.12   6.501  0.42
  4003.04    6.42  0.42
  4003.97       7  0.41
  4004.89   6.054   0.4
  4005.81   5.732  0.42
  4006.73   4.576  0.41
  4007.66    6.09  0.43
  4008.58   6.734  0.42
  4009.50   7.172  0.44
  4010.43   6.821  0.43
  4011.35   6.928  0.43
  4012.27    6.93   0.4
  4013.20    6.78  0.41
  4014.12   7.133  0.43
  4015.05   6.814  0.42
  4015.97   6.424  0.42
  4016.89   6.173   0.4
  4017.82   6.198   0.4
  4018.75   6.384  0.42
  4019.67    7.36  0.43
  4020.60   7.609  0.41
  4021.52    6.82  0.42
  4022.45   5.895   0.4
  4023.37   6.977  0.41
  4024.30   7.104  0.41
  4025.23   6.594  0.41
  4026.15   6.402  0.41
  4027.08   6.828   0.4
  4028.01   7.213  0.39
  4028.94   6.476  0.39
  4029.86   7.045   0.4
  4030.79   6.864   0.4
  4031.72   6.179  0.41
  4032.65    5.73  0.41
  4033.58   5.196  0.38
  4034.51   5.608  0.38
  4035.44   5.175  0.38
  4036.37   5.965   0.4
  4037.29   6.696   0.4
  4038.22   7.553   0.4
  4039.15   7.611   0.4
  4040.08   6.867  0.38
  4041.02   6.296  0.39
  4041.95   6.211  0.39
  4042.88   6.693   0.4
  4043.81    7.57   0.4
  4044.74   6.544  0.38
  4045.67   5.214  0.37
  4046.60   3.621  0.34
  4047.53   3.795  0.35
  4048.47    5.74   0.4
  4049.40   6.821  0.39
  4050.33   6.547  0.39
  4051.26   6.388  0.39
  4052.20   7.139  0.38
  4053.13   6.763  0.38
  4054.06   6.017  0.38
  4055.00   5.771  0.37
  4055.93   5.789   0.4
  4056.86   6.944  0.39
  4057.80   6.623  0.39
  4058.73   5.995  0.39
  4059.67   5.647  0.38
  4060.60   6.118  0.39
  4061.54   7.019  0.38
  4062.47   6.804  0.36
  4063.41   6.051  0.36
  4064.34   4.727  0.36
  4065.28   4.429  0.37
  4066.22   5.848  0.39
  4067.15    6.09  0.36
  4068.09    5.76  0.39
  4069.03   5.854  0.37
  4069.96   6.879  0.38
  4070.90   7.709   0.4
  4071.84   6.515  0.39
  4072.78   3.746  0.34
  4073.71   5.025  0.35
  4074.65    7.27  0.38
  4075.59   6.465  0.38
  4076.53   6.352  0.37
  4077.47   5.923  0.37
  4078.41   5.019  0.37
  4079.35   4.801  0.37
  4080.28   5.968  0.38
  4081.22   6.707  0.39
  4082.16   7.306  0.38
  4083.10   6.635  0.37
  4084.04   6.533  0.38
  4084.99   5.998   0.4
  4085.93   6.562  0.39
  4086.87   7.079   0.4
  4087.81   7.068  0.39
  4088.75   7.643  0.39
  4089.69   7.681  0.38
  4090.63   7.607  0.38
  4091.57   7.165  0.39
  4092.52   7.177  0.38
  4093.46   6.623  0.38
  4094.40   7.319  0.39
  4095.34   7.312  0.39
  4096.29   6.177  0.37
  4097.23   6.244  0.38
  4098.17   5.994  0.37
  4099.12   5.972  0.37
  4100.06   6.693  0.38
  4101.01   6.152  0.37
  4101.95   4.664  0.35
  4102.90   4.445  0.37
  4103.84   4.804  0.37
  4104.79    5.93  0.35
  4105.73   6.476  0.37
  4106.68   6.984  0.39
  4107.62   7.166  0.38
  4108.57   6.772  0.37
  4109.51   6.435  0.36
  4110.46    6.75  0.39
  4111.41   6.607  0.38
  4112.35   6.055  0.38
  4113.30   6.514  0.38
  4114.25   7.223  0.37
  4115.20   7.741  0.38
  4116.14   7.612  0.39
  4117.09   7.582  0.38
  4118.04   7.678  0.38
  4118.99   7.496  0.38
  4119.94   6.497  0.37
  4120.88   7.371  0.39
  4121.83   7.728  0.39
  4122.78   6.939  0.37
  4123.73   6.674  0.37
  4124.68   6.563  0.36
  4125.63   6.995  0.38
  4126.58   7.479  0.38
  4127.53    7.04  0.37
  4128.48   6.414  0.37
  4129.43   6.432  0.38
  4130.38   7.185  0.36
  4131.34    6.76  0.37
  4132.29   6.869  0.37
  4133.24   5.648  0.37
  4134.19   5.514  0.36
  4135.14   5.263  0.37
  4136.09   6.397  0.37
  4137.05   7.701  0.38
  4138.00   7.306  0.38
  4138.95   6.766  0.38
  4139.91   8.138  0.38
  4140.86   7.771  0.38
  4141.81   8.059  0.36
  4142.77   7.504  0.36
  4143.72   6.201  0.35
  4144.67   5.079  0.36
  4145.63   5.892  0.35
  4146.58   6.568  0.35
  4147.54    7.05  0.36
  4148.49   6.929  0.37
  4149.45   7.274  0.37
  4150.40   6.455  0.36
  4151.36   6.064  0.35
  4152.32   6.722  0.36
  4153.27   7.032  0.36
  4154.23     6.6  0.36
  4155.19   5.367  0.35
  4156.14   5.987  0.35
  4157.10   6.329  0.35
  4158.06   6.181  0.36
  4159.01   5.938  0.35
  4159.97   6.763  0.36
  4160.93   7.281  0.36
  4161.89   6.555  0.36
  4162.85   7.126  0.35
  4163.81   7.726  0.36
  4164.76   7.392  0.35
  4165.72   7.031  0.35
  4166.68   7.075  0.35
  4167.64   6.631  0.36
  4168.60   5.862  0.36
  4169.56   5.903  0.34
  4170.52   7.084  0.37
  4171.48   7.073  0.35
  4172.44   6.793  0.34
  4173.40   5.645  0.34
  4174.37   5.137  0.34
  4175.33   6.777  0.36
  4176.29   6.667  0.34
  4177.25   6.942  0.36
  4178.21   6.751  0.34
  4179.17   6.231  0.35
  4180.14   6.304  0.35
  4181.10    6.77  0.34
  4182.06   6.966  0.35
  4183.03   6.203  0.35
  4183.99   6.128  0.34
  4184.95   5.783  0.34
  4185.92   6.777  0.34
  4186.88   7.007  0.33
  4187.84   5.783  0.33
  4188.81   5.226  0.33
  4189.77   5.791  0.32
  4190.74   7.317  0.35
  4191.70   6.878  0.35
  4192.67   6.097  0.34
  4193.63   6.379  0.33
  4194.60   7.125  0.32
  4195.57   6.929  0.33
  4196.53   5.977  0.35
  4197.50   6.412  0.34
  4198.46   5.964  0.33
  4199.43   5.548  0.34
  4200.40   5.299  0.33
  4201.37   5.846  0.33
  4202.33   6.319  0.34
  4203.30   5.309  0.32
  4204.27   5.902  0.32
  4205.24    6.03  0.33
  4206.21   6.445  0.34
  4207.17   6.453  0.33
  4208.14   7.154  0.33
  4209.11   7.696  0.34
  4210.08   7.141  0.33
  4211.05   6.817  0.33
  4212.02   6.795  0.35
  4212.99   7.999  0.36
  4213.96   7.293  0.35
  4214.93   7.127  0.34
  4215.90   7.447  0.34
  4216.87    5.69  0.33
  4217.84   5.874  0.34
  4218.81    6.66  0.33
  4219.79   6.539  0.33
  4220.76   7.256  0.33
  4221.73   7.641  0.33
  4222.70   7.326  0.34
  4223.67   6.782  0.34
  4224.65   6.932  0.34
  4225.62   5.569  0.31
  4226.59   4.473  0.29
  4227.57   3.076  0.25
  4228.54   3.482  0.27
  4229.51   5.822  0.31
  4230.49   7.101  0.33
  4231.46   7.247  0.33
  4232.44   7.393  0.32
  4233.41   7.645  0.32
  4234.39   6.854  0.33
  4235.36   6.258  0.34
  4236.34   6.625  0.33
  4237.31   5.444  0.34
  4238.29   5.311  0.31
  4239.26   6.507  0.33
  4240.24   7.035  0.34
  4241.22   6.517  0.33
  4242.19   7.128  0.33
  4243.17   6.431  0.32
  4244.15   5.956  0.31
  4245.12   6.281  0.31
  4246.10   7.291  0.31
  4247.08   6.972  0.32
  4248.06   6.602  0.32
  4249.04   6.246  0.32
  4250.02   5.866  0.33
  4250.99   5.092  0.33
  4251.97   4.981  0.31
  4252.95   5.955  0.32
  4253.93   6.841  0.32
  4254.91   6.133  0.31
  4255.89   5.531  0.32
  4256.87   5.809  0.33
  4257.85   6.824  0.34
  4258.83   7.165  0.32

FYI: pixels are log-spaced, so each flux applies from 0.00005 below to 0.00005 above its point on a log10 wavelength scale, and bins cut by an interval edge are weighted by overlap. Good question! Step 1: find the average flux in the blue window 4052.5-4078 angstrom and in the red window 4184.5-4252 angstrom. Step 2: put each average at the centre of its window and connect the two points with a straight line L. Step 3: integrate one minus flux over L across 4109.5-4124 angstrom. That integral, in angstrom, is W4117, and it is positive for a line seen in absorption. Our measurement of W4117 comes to -2.1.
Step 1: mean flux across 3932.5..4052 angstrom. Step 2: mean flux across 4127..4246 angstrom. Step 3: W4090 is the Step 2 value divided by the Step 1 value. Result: 1.27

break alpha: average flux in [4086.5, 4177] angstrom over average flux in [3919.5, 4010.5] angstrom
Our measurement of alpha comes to 1.6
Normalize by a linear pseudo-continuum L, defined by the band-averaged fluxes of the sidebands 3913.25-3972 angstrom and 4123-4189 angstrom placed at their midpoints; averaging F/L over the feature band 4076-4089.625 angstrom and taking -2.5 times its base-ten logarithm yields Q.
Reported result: -0.16 mag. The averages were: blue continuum 3.51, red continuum 6.61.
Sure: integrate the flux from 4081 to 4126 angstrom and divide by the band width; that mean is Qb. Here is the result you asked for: 6.74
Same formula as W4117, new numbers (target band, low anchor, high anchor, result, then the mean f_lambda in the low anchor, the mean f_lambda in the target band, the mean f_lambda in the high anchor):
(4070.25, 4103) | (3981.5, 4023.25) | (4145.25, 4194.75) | 0.0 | 6.3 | 6.41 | 6.52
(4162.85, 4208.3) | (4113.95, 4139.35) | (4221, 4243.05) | 1.2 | 6.92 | 6.4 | 6.29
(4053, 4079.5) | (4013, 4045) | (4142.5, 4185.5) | 2.3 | 6.6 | 6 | 6.52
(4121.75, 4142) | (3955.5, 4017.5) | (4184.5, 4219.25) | -2.8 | 5.1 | 6.86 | 6.45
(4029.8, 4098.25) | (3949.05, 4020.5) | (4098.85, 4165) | -3.6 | 5.17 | 6.29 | 6.68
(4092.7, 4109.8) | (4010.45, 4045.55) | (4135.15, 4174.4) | 1.1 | 6.61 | 6.25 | 6.69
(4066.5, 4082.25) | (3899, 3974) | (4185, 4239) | -3.1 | 3.71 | 6.05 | 6.38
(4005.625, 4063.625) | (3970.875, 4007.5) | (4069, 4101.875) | -4.6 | 5.45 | 6.4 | 6.48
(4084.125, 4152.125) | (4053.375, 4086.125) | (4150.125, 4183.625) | -4.5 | 6.08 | 6.73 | 6.55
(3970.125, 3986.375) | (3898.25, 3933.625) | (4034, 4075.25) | 2.4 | 4.29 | 4.37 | 6.12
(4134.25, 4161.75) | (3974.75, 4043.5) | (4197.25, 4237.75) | -1.3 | 6.24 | 6.65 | 6.4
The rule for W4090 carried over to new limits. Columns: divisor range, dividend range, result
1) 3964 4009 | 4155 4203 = 1.30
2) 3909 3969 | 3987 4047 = 1.70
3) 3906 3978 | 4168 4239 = 1.74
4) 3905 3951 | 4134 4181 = 1.77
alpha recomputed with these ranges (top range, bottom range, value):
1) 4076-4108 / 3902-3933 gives 1.48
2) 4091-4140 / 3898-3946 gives 1.76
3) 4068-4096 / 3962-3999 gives 1.47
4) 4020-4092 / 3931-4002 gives 1.52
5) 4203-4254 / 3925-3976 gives 2.02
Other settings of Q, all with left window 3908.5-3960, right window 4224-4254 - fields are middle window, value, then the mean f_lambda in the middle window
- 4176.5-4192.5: -0.120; 6.43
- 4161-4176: -0.183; 6.67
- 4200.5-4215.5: -0.126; 6.66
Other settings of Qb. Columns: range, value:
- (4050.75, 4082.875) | 6.11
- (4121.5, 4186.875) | 6.65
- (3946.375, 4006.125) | 4.78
